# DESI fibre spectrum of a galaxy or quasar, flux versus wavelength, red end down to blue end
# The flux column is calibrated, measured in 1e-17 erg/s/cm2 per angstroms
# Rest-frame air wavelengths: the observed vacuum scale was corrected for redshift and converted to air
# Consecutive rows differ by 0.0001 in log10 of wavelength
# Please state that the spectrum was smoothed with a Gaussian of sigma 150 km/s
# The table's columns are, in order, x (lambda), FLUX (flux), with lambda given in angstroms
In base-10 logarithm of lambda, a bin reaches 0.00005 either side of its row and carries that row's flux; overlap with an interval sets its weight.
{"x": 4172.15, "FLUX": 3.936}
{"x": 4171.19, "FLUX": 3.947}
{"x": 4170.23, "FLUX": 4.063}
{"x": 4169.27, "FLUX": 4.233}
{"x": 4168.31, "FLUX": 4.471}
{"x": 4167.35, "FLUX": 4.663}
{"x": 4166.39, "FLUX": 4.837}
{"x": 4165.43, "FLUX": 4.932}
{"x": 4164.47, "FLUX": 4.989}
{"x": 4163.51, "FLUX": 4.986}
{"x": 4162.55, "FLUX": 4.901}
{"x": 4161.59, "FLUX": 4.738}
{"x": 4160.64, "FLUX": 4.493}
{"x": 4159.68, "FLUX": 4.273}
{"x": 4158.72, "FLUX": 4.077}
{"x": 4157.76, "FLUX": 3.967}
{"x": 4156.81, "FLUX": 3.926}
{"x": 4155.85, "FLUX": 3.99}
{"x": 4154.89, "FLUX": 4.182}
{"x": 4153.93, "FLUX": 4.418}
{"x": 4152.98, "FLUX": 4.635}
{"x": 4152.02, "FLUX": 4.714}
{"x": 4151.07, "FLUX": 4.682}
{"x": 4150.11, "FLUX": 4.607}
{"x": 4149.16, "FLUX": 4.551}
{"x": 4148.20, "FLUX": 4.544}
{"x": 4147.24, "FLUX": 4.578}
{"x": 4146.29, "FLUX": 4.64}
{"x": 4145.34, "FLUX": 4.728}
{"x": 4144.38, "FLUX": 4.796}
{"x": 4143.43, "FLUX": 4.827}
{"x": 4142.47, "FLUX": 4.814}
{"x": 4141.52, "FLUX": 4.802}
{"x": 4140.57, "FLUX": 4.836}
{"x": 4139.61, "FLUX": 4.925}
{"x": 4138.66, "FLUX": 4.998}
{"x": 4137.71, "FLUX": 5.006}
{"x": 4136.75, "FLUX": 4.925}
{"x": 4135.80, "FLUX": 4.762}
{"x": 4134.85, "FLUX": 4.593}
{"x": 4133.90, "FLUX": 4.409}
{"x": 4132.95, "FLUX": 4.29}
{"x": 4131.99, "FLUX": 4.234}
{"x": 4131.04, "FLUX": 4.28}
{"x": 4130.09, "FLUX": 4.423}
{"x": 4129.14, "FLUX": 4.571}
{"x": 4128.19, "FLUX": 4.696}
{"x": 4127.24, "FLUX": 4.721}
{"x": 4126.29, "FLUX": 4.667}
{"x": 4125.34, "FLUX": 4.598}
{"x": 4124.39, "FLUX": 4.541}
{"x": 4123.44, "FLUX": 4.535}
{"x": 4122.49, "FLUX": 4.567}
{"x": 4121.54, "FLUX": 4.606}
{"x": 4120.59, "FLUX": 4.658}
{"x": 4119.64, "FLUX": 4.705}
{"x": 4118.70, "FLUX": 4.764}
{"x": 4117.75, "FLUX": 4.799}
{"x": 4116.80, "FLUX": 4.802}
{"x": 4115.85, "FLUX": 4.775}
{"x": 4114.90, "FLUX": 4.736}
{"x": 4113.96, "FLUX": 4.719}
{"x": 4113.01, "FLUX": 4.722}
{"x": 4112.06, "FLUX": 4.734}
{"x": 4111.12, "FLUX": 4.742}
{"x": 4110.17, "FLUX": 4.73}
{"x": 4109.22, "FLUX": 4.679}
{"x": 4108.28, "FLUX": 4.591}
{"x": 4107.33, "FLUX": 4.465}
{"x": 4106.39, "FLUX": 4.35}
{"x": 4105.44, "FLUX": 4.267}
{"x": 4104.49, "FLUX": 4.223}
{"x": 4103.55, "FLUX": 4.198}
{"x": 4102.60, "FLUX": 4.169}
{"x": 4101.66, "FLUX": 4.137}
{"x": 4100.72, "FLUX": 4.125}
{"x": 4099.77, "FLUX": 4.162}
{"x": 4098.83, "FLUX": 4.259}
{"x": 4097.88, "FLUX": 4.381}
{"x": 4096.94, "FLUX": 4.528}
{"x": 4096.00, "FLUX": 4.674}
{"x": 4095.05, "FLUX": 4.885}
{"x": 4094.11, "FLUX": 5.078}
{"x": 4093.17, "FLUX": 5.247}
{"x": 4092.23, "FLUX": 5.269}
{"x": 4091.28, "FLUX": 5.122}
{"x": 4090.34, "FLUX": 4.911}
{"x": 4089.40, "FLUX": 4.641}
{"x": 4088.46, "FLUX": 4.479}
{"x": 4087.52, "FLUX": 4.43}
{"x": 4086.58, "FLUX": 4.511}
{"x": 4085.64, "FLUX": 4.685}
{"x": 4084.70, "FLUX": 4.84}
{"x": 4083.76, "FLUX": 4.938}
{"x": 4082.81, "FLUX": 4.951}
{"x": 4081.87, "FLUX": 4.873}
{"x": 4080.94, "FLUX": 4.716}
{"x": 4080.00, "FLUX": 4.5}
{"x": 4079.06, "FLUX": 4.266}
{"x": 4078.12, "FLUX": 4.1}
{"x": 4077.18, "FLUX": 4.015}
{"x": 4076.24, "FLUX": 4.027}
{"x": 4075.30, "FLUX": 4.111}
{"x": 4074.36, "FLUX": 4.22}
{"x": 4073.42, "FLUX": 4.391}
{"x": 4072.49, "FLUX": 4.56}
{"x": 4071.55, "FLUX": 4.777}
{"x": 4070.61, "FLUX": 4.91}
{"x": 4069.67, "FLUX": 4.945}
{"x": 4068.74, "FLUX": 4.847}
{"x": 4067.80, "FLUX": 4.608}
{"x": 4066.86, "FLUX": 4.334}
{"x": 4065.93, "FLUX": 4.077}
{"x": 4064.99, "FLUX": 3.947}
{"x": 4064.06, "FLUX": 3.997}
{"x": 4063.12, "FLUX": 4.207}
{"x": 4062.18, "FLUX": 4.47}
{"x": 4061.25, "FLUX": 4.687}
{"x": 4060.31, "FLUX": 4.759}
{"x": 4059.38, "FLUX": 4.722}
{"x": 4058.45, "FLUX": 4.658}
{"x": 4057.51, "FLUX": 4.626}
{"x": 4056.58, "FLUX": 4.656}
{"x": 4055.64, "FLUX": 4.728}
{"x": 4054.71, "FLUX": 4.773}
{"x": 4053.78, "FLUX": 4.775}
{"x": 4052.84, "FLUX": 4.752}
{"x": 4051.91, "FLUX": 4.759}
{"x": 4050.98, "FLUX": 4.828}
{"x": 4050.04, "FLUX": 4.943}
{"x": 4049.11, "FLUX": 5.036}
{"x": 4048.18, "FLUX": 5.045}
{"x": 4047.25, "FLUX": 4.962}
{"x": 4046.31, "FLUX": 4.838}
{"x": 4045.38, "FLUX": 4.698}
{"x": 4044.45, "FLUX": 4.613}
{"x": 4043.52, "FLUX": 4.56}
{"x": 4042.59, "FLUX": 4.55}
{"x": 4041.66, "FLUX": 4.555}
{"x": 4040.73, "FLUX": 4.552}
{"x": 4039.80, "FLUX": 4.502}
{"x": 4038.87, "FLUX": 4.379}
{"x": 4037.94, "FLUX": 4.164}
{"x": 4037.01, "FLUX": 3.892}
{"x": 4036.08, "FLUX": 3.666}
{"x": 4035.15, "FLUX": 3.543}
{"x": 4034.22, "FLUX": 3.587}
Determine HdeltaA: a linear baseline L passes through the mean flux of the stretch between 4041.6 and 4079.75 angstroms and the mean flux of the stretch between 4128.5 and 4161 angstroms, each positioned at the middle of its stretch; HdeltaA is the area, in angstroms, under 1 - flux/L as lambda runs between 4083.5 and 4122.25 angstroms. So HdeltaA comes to -0.6 angstroms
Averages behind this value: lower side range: 4.57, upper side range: 4.54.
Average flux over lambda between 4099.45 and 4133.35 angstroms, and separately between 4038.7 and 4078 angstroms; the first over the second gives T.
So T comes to 1.0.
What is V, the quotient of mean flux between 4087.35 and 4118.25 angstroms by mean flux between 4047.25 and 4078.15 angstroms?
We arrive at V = 1.01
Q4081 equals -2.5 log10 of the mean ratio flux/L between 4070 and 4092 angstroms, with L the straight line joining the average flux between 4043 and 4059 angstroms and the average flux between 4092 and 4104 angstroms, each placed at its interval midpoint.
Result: 0.01 mag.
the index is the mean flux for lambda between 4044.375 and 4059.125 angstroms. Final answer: 4.8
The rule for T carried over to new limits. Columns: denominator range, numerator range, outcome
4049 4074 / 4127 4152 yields 1.01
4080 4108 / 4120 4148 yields 1.01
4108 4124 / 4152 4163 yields 0.92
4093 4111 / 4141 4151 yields 1.05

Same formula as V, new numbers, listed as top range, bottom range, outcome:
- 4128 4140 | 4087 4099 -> 0.97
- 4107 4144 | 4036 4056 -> 1.01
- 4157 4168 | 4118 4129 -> 0.99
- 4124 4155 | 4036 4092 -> 1.01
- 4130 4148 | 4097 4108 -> 1.10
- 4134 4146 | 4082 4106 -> 1.05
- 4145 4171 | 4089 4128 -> 0.97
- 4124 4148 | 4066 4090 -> 1.03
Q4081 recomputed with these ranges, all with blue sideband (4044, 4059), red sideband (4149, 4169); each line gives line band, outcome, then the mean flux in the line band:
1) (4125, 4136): 0.02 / 4.51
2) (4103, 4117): 0.02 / 4.57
